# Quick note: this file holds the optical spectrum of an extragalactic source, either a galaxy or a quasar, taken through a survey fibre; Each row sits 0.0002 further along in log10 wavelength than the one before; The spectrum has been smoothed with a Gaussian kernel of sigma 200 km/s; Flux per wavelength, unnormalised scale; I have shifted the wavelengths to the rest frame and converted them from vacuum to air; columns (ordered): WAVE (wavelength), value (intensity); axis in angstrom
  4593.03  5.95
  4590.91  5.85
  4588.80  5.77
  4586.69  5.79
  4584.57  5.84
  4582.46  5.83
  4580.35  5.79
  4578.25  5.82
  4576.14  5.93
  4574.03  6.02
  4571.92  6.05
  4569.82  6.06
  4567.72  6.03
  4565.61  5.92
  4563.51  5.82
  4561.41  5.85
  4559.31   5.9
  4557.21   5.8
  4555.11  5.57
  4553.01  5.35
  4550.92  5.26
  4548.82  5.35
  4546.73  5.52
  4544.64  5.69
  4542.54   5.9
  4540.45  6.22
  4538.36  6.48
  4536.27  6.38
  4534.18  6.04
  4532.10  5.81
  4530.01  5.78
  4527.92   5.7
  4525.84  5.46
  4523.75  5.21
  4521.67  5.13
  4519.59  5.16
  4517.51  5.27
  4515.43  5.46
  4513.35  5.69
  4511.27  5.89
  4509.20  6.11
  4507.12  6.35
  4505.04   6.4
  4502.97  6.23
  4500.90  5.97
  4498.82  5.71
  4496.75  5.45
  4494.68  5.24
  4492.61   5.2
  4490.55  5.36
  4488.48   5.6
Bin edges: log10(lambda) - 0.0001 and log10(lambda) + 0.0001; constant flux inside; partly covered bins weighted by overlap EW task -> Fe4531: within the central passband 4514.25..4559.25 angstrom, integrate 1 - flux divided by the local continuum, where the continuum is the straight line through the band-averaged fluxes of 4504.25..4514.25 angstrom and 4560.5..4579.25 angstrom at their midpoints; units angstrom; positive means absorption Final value 2.8 angstrom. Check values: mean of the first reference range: 6.08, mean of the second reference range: 5.94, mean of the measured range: 5.65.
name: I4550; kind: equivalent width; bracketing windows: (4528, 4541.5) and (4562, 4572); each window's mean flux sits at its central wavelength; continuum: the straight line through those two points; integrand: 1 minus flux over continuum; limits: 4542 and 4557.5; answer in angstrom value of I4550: 1.3 angstrom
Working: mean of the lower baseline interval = 6.09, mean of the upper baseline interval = 5.97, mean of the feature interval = 5.53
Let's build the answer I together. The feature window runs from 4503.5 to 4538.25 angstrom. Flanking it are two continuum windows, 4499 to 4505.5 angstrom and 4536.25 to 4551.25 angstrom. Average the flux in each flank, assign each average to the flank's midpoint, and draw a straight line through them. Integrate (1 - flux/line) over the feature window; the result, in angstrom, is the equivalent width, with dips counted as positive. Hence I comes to 1.31 angstrom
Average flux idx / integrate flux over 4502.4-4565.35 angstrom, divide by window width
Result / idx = 5.76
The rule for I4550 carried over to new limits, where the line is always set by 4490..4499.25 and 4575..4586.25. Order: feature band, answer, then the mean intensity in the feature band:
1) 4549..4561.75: 0.3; 5.59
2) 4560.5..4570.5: -0.3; 5.93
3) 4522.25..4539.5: -0.8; 5.84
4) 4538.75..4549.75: -0.3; 5.79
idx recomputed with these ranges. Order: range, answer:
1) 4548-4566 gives 5.64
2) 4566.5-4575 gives 6.04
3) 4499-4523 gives 5.78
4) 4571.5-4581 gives 5.92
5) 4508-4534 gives 5.58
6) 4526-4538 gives 5.94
